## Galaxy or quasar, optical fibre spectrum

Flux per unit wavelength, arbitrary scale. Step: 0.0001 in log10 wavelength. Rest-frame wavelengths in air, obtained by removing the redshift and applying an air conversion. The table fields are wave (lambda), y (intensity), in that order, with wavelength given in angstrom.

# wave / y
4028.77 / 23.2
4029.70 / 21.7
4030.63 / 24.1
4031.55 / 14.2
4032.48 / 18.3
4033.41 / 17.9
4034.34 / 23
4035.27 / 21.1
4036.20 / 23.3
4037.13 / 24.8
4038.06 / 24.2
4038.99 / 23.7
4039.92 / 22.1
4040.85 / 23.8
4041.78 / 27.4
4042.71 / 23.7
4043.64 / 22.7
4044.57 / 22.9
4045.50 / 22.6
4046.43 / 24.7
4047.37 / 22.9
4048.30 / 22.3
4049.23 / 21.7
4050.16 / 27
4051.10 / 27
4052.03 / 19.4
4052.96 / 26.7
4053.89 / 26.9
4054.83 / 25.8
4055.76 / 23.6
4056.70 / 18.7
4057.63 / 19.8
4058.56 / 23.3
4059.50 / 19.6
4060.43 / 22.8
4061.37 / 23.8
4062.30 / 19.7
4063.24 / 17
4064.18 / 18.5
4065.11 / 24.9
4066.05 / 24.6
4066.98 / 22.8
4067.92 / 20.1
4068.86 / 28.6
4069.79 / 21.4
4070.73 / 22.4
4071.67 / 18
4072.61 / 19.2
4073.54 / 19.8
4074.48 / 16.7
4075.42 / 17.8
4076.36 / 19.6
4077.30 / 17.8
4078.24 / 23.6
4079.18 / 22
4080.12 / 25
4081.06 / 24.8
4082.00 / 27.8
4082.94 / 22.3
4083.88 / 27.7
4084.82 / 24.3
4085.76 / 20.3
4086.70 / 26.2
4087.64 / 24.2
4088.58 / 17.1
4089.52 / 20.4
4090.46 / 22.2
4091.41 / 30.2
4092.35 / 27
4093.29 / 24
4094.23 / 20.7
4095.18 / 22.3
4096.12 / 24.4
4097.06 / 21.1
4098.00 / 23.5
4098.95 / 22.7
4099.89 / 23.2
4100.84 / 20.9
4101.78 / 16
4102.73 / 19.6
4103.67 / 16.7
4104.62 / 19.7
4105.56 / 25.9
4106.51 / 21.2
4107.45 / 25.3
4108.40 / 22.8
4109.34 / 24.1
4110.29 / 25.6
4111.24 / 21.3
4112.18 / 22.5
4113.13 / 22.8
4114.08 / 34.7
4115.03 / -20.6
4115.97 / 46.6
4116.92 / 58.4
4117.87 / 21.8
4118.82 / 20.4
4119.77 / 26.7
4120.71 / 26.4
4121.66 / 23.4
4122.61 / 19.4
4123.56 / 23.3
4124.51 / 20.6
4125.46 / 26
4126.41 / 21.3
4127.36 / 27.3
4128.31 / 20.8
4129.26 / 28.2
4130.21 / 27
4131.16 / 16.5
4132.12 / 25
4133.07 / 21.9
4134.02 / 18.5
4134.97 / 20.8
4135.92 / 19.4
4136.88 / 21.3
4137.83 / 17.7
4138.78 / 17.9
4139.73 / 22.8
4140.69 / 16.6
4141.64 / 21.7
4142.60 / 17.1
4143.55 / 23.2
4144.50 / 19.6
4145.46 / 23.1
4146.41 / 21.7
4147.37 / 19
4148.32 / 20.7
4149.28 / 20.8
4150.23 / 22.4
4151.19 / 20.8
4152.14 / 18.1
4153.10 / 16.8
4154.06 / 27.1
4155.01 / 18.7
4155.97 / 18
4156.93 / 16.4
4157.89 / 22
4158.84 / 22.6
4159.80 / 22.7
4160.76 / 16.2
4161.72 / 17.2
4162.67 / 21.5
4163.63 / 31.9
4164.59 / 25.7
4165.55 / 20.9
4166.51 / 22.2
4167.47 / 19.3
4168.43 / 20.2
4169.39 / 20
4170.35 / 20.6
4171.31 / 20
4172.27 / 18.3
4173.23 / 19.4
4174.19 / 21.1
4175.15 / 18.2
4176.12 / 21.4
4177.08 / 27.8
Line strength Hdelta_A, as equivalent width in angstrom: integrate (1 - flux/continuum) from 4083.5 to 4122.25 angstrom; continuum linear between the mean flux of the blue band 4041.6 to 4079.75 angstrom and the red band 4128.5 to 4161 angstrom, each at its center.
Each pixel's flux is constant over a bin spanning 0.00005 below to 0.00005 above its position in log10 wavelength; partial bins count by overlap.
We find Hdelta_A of -3.8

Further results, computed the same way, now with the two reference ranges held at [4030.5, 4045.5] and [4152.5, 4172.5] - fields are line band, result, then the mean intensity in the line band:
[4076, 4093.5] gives -1.4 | 23.5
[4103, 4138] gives -3.2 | 23.3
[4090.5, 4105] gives -0.3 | 22.1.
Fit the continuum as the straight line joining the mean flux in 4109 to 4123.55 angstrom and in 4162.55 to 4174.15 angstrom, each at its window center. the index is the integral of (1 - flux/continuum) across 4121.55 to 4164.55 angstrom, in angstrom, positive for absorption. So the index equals 3.6 angstrom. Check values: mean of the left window 24.9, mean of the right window 21.6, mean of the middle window 21.2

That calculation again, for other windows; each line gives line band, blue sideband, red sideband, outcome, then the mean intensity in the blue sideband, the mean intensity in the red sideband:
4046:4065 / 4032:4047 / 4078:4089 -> 0.5 angstrom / 22.9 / 23.8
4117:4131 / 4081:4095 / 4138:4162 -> -1.8 angstrom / 23.9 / 20.1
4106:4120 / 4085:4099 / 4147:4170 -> -1.5 angstrom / 23.1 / 20.9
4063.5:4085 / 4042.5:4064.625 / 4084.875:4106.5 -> 0.3 angstrom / 22.6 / 22.2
